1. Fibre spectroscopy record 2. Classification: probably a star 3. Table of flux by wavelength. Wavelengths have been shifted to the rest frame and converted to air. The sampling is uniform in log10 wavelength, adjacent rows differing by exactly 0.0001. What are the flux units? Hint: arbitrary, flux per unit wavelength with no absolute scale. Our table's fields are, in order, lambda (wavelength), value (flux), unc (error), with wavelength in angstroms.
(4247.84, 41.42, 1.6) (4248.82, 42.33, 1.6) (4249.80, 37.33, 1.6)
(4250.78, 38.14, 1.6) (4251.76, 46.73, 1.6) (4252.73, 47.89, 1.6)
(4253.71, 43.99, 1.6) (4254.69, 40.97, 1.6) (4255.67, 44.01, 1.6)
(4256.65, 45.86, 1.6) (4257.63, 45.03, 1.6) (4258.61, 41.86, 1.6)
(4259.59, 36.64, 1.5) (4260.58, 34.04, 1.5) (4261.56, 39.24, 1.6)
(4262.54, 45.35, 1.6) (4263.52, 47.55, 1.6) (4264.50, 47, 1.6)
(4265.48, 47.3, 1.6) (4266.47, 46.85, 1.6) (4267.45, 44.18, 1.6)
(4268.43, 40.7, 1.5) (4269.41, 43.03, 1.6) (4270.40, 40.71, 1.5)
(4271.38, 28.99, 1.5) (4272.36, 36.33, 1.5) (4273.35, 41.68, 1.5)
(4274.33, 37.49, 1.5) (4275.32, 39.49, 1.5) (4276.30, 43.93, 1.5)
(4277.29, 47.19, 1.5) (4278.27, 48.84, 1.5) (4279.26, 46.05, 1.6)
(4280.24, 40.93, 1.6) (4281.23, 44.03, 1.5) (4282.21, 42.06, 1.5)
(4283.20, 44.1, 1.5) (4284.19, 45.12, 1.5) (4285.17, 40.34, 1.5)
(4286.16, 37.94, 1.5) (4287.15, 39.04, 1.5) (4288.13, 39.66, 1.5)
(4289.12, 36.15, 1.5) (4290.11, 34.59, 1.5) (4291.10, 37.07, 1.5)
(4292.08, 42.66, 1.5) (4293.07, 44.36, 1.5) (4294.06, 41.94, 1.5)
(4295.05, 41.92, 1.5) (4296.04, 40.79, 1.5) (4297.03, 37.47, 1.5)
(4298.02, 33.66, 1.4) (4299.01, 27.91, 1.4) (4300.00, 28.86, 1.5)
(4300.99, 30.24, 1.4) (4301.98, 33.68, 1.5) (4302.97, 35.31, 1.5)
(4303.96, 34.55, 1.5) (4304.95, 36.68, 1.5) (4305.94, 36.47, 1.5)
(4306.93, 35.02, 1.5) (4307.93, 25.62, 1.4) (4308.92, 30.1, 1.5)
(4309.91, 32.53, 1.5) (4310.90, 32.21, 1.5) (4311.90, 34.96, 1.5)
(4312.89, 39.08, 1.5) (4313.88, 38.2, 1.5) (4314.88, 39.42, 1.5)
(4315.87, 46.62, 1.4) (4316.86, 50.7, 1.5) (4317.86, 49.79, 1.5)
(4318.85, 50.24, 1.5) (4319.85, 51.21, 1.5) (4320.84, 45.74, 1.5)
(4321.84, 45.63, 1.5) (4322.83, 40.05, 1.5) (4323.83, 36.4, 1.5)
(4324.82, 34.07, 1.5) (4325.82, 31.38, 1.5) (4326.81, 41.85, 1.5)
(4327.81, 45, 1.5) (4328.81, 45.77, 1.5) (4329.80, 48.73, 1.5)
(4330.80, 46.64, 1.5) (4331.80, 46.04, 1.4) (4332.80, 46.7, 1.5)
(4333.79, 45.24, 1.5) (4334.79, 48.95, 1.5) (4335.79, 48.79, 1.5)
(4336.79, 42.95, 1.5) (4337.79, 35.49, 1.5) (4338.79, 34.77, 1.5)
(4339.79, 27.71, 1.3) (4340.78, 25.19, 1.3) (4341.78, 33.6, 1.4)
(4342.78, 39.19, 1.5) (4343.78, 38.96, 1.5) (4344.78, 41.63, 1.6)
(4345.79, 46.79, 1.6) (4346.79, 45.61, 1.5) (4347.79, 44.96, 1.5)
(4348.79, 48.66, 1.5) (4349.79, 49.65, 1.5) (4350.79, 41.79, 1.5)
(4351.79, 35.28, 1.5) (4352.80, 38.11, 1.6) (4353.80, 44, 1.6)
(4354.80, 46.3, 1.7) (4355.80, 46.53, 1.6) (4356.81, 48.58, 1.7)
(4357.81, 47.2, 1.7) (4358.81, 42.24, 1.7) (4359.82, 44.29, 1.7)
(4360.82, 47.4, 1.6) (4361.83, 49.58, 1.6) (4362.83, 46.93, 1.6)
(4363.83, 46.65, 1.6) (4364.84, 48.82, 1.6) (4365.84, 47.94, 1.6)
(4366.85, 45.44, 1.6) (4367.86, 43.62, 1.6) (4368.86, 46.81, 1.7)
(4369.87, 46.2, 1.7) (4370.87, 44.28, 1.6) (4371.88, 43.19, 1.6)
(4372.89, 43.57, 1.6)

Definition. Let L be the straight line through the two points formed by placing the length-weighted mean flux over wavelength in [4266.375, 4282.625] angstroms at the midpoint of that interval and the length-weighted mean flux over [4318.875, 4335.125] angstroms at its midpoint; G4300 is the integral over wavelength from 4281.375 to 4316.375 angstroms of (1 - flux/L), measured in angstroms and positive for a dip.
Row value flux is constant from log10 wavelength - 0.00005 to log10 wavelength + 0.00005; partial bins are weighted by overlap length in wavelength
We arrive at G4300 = 4.6 angstroms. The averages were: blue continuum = 41.8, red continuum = 43.9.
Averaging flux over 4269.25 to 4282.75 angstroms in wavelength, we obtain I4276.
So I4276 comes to 41.4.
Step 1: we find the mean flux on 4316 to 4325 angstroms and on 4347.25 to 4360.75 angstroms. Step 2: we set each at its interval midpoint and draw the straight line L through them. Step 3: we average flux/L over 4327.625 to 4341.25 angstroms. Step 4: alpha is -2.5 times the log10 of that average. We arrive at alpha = 0.08 mag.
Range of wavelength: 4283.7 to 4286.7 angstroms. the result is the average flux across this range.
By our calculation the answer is 41.1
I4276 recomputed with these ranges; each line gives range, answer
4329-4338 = 45.8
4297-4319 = 36.3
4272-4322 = 39.5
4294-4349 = 39.5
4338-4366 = 42.7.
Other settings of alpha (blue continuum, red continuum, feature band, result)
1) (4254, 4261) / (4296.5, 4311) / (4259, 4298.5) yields -0.107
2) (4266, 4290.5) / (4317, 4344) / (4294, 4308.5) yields 0.203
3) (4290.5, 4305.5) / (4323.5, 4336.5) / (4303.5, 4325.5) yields 0.026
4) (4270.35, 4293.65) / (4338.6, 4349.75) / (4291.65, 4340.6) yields 0.014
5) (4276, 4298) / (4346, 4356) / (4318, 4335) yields -0.026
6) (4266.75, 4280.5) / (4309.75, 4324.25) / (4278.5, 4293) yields 0.021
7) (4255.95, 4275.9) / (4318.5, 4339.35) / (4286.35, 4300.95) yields 0.135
